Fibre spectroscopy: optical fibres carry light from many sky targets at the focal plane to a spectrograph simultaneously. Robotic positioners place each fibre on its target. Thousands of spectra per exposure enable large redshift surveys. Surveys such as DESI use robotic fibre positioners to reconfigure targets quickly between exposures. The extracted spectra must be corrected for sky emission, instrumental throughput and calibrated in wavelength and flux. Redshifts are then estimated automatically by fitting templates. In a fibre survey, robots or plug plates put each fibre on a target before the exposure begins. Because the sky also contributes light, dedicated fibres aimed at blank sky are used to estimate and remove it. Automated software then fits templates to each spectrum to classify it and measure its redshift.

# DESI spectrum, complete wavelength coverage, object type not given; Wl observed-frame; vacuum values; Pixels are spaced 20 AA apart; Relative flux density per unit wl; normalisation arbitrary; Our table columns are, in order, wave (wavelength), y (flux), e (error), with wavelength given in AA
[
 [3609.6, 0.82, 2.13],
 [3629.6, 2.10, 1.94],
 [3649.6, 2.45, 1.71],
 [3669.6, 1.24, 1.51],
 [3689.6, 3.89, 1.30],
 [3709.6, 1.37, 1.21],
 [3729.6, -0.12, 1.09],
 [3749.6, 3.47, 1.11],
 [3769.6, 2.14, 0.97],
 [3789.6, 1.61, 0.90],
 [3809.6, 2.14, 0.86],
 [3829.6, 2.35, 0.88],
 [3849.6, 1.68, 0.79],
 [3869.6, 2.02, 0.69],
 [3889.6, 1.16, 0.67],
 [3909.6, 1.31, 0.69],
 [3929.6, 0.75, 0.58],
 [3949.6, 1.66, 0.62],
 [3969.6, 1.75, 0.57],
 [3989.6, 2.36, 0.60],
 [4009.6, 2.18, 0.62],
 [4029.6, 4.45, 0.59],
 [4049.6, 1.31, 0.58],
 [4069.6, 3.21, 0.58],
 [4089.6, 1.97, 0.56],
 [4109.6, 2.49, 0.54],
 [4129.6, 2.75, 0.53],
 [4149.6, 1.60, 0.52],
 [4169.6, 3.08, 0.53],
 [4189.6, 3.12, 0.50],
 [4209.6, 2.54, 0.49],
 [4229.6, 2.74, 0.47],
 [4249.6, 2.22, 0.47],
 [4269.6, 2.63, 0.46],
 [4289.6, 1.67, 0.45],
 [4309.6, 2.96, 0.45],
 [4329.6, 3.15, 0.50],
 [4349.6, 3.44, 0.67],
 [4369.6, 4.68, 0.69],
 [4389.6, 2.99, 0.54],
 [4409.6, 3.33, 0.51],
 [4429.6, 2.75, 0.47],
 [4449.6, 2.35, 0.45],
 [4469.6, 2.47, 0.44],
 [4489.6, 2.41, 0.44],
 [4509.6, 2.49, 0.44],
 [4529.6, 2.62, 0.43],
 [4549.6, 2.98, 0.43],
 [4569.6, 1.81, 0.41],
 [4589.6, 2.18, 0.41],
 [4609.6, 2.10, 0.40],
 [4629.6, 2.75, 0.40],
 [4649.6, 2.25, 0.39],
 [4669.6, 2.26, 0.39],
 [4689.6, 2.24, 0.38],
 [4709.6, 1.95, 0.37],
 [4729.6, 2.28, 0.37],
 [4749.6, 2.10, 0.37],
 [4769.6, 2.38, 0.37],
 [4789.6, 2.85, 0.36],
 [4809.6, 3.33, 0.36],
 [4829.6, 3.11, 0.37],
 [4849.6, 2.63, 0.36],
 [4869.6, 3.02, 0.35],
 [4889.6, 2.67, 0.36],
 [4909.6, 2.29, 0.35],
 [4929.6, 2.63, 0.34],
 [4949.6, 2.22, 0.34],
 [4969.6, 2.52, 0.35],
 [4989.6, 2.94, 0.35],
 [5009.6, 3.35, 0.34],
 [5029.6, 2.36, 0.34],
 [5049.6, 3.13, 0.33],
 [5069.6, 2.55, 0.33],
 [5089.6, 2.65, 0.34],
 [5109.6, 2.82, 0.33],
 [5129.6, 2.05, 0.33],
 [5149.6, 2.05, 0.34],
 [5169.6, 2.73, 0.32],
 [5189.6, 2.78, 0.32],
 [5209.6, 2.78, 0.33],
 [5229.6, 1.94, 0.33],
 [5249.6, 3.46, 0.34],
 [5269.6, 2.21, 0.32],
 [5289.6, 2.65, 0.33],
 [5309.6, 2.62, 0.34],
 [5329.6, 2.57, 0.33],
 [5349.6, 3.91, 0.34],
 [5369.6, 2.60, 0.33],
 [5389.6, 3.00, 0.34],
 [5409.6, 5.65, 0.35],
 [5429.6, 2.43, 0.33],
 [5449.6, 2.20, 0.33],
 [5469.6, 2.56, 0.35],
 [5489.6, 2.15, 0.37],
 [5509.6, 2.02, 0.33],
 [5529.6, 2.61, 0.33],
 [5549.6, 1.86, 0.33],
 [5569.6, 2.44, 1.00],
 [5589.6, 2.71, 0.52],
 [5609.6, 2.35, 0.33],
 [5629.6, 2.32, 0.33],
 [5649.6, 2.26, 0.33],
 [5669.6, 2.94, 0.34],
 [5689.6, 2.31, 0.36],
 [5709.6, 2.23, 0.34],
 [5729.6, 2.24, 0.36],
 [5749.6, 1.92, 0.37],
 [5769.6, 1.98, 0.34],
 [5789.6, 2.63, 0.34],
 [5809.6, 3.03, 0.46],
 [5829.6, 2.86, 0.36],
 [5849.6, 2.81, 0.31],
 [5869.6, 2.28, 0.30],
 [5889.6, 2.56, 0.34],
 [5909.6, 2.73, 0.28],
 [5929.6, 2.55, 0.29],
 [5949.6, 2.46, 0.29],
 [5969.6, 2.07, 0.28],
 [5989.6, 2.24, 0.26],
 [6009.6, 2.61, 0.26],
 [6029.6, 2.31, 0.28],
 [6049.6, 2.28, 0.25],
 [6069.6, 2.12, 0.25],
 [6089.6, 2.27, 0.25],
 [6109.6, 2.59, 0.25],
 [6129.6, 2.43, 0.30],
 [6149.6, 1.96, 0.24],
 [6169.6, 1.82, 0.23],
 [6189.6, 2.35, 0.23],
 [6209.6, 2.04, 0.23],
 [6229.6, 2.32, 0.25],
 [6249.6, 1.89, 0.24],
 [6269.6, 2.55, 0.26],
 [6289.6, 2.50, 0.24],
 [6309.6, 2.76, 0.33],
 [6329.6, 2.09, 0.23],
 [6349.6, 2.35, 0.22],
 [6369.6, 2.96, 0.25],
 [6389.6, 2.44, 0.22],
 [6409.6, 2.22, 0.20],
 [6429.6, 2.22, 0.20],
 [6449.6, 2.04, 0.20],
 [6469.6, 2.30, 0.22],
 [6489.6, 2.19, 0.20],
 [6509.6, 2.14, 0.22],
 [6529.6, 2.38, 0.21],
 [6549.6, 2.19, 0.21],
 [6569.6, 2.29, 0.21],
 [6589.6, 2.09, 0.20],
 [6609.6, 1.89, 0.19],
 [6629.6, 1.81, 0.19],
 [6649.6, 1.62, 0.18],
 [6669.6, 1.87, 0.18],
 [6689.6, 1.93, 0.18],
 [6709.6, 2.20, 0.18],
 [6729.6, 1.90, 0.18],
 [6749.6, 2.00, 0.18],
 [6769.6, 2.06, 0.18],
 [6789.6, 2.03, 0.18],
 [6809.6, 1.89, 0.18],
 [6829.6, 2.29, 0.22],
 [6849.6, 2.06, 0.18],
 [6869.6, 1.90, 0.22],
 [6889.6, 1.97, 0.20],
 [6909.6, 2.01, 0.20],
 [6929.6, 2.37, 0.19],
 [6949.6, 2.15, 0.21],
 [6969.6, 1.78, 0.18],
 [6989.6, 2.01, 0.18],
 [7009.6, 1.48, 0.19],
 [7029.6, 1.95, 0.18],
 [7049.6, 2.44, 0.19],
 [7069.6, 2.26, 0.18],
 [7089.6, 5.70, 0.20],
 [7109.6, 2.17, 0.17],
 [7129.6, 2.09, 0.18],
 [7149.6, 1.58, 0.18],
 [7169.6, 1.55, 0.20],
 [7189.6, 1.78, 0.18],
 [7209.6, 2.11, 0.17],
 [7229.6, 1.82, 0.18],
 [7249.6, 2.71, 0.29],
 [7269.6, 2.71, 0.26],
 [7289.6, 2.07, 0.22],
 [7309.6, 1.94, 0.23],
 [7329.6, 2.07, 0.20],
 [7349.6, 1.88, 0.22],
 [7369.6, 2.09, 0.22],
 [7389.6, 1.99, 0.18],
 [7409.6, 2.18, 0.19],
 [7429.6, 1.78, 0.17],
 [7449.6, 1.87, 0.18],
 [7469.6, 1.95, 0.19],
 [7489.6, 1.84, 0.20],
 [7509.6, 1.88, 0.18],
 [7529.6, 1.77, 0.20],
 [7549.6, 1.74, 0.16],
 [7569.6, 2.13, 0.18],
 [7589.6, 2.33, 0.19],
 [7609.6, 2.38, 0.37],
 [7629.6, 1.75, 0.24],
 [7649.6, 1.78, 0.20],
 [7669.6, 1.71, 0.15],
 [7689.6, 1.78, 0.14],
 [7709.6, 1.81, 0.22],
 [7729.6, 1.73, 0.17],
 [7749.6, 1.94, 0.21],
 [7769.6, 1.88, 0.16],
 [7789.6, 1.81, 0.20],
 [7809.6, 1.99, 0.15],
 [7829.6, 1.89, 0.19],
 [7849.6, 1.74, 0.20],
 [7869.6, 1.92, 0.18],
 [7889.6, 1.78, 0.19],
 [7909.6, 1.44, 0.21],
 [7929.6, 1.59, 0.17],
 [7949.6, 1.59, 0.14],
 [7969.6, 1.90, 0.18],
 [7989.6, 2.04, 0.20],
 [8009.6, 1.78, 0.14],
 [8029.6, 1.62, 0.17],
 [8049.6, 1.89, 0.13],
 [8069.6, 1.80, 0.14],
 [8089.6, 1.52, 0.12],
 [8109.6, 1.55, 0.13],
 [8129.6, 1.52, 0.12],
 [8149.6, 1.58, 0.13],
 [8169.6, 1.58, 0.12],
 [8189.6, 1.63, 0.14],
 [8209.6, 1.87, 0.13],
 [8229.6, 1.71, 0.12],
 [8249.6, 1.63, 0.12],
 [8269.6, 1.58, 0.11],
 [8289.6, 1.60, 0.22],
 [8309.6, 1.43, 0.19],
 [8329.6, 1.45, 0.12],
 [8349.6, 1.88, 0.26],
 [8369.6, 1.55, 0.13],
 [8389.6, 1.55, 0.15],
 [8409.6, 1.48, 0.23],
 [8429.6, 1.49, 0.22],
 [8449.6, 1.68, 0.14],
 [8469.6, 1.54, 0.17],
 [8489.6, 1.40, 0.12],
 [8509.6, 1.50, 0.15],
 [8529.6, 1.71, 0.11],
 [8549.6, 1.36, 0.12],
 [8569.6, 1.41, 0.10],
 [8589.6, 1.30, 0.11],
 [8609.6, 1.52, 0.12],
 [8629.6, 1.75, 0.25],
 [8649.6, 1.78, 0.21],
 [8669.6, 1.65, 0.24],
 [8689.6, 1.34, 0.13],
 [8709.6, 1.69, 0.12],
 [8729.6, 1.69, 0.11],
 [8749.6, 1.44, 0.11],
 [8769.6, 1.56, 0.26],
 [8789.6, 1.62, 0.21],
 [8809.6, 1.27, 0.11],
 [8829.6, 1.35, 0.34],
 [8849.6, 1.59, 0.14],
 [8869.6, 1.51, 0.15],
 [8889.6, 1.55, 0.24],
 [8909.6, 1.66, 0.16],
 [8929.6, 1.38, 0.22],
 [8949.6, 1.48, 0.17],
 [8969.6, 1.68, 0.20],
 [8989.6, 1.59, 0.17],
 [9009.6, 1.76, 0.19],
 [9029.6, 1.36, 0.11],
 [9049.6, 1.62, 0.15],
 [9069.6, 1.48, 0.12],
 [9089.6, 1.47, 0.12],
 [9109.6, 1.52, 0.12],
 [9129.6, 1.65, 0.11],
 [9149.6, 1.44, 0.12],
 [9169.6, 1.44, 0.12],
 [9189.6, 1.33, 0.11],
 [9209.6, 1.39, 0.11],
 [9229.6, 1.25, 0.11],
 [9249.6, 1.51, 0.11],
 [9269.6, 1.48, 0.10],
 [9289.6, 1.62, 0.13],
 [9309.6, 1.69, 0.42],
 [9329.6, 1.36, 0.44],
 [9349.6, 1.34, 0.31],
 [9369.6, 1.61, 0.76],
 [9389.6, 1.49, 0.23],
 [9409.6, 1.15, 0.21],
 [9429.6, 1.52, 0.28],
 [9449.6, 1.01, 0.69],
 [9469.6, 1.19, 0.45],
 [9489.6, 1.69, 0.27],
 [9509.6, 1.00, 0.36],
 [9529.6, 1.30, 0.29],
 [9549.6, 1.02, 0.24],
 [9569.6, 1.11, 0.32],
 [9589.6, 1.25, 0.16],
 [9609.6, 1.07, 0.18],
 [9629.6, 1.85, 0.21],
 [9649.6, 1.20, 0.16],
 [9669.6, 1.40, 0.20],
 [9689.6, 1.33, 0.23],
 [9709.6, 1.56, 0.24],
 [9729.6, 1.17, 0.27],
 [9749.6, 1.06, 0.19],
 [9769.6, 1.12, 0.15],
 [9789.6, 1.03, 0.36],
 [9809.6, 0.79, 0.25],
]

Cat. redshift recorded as 0.080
